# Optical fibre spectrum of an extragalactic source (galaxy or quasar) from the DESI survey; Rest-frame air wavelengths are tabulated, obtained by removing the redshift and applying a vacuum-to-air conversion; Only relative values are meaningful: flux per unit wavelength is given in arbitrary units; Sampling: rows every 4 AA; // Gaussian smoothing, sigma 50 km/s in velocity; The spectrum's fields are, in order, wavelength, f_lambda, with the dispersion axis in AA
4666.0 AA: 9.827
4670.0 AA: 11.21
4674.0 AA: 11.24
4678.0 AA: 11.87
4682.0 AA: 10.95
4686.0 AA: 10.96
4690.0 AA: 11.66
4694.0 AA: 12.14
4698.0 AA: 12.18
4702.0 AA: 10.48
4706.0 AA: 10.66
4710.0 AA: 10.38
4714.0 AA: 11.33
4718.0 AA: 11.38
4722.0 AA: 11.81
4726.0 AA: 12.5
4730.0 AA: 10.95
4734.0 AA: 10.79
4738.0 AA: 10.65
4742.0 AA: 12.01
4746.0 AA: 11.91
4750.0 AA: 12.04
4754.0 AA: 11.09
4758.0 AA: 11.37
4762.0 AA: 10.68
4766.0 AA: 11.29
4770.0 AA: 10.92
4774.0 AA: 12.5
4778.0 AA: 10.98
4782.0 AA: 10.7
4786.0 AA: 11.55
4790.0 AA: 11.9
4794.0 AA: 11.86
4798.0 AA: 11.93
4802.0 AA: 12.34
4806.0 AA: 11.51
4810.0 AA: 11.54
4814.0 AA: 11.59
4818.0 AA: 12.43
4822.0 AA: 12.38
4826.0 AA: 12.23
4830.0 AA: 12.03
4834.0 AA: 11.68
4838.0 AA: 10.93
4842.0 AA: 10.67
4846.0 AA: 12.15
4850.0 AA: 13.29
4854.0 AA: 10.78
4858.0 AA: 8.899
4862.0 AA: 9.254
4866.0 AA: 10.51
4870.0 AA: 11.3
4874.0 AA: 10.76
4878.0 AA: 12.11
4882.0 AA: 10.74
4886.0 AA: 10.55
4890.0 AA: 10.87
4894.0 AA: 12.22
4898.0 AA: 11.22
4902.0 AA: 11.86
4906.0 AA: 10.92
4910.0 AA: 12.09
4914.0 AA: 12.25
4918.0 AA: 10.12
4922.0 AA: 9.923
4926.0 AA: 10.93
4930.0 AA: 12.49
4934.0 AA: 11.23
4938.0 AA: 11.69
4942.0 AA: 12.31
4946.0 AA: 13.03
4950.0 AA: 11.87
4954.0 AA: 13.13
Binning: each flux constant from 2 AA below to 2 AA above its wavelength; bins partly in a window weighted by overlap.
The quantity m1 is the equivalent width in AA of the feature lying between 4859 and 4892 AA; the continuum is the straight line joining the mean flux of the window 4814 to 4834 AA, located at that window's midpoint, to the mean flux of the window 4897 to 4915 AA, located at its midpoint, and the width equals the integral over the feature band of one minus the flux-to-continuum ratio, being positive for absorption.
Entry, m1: 3.16 AA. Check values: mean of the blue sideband 12.1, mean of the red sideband 11.7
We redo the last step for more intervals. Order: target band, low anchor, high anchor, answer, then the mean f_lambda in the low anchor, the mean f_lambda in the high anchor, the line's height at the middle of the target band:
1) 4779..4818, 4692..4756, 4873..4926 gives -1.27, 11.4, 11.2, 11.3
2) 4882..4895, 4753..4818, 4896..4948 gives 0.53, 11.5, 11.5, 11.5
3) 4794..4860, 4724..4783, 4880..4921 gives -2.01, 11.4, 11.3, 11.3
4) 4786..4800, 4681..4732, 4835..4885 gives -0.91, 11.3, 11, 11.1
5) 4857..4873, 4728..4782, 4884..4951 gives 1.86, 11.3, 11.5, 11.4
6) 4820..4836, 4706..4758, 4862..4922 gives -1.21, 11.4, 11.1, 11.2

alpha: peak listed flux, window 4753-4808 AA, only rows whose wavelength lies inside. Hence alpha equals 12.5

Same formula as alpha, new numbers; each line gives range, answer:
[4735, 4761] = 12.04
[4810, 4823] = 12.43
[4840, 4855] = 13.29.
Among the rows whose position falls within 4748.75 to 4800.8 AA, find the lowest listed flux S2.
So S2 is 10.68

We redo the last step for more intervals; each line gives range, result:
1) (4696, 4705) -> 10.48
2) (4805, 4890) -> 8.899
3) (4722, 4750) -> 10.65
